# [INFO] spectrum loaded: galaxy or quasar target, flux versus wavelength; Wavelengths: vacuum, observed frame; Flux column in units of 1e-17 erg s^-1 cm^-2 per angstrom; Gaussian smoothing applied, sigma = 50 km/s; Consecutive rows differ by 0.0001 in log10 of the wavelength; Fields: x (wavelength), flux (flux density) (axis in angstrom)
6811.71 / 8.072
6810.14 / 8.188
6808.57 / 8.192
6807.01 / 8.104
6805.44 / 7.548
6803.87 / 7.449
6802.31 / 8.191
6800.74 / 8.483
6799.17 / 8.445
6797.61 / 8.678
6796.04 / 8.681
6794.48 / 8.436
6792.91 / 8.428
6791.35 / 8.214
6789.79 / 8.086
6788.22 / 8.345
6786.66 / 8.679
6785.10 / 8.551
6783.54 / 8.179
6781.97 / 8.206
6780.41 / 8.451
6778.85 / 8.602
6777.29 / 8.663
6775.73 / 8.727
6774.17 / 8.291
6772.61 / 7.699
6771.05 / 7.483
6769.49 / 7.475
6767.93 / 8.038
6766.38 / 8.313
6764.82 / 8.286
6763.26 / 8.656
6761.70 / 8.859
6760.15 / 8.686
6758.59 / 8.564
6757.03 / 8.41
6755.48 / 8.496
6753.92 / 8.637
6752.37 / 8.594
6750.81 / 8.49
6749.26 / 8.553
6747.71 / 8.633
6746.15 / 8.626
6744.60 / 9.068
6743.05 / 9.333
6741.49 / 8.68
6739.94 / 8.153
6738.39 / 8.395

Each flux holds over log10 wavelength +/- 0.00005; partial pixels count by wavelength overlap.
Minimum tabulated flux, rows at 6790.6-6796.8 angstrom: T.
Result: 8.214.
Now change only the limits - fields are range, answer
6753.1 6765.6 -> 8.286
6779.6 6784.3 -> 8.179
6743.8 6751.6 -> 8.49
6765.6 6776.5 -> 7.475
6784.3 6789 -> 8.345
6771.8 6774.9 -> 7.699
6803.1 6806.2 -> 7.449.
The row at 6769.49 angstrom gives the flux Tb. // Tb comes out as 7.475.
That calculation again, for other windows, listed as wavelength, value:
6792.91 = 8.428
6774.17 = 8.291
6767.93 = 8.038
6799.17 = 8.445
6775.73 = 8.727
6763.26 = 8.656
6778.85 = 8.602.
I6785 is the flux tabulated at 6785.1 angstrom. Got 8.551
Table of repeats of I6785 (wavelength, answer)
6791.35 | 8.214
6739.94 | 8.153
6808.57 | 8.192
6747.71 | 8.633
